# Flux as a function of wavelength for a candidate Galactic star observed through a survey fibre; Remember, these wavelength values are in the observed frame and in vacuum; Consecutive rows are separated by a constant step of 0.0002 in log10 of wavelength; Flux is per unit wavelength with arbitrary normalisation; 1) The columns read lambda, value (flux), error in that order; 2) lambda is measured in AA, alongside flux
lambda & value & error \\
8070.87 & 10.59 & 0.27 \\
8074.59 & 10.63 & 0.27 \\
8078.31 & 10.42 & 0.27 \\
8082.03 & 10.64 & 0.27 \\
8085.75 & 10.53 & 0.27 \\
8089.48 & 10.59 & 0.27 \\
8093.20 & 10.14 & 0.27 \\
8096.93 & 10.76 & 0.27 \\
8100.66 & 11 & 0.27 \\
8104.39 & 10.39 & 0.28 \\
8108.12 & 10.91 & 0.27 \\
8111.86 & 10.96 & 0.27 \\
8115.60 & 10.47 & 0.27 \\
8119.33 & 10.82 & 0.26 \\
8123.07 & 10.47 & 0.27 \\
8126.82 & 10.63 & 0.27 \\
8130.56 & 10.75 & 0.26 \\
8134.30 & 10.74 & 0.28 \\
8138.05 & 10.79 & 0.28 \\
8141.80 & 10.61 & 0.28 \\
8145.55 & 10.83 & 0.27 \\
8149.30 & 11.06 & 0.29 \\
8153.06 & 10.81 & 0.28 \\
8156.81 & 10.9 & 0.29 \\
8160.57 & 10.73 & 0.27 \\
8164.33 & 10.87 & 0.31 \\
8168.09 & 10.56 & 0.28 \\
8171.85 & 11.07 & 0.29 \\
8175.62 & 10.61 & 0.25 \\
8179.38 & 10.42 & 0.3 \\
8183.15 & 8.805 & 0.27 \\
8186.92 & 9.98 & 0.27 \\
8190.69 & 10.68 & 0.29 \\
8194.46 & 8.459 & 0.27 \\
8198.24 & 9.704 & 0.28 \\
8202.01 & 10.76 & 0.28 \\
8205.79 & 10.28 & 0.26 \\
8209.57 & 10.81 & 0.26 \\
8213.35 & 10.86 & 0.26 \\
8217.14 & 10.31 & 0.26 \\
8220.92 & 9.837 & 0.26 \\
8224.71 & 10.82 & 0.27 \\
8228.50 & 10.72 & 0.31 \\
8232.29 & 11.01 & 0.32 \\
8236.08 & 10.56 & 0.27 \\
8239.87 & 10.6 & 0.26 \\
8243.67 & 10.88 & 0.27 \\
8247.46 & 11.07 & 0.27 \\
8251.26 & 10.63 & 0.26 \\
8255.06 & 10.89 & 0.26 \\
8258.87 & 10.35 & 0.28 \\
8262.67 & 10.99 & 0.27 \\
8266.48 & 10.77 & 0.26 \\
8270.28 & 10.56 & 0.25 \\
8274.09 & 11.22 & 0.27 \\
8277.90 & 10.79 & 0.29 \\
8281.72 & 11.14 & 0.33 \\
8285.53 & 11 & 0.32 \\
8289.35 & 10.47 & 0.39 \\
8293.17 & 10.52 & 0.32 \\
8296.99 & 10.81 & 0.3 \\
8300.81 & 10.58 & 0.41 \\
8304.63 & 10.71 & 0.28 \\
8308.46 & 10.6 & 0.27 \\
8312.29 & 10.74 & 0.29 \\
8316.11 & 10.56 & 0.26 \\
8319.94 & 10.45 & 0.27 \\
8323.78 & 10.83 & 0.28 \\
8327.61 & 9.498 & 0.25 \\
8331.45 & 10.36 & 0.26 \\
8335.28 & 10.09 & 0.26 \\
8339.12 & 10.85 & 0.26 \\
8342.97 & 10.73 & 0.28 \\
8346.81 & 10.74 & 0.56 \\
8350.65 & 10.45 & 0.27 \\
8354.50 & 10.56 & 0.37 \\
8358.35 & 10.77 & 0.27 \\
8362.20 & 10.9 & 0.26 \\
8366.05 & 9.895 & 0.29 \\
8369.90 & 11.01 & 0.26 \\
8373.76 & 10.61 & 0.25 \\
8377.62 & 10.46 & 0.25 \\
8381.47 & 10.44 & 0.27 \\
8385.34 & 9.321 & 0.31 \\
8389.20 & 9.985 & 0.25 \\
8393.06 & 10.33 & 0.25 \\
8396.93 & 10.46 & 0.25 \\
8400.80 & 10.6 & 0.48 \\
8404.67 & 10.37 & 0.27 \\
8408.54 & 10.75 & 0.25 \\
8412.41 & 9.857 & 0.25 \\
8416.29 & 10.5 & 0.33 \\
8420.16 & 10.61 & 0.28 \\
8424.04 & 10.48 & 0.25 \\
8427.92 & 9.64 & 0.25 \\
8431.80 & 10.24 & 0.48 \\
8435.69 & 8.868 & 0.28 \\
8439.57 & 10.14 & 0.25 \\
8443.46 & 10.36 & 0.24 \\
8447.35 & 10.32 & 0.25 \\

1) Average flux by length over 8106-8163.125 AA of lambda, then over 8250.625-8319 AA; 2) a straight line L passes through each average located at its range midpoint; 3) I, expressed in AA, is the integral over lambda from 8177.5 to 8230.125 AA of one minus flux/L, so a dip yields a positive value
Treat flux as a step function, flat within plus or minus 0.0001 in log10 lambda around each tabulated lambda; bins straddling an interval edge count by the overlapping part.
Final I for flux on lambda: 2.8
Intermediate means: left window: 10.8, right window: 10.7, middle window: 10.2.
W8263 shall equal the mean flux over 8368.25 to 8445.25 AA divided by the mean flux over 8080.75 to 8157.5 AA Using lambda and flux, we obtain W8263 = 1.0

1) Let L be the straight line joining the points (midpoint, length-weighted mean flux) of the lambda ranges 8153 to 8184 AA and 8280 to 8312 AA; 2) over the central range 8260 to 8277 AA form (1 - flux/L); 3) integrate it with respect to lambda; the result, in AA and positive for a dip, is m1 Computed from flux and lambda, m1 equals -0.3 AA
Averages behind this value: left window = 10.6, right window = 10.7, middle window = 10.9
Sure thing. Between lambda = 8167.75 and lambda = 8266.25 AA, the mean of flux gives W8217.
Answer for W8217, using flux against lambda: 10.5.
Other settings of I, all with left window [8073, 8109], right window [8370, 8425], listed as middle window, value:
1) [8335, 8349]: -0.3 AA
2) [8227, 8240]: -0.3 AA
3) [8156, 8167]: -0.3 AA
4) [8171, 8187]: 0.6 AA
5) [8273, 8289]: -0.8 AA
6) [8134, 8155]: -0.5 AA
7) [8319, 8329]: 0.1 AA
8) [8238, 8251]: -0.4 AA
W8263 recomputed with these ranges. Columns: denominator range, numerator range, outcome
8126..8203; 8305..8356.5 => 1.00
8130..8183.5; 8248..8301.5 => 1.01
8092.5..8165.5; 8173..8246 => 0.96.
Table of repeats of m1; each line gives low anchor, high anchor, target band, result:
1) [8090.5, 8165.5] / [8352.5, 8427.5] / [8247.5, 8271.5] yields -0.4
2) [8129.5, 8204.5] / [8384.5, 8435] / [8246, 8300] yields -2.3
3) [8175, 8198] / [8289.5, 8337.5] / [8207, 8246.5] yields -2.6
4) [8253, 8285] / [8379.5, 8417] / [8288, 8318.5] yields 0.2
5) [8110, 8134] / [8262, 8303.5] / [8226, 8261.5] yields 0.1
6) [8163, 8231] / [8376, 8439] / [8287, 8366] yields -2.4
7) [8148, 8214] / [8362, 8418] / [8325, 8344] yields 0.1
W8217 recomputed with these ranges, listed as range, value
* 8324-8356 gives 10.4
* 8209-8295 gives 10.7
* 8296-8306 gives 10.7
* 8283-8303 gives 10.7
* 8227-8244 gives 10.7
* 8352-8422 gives 10.4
